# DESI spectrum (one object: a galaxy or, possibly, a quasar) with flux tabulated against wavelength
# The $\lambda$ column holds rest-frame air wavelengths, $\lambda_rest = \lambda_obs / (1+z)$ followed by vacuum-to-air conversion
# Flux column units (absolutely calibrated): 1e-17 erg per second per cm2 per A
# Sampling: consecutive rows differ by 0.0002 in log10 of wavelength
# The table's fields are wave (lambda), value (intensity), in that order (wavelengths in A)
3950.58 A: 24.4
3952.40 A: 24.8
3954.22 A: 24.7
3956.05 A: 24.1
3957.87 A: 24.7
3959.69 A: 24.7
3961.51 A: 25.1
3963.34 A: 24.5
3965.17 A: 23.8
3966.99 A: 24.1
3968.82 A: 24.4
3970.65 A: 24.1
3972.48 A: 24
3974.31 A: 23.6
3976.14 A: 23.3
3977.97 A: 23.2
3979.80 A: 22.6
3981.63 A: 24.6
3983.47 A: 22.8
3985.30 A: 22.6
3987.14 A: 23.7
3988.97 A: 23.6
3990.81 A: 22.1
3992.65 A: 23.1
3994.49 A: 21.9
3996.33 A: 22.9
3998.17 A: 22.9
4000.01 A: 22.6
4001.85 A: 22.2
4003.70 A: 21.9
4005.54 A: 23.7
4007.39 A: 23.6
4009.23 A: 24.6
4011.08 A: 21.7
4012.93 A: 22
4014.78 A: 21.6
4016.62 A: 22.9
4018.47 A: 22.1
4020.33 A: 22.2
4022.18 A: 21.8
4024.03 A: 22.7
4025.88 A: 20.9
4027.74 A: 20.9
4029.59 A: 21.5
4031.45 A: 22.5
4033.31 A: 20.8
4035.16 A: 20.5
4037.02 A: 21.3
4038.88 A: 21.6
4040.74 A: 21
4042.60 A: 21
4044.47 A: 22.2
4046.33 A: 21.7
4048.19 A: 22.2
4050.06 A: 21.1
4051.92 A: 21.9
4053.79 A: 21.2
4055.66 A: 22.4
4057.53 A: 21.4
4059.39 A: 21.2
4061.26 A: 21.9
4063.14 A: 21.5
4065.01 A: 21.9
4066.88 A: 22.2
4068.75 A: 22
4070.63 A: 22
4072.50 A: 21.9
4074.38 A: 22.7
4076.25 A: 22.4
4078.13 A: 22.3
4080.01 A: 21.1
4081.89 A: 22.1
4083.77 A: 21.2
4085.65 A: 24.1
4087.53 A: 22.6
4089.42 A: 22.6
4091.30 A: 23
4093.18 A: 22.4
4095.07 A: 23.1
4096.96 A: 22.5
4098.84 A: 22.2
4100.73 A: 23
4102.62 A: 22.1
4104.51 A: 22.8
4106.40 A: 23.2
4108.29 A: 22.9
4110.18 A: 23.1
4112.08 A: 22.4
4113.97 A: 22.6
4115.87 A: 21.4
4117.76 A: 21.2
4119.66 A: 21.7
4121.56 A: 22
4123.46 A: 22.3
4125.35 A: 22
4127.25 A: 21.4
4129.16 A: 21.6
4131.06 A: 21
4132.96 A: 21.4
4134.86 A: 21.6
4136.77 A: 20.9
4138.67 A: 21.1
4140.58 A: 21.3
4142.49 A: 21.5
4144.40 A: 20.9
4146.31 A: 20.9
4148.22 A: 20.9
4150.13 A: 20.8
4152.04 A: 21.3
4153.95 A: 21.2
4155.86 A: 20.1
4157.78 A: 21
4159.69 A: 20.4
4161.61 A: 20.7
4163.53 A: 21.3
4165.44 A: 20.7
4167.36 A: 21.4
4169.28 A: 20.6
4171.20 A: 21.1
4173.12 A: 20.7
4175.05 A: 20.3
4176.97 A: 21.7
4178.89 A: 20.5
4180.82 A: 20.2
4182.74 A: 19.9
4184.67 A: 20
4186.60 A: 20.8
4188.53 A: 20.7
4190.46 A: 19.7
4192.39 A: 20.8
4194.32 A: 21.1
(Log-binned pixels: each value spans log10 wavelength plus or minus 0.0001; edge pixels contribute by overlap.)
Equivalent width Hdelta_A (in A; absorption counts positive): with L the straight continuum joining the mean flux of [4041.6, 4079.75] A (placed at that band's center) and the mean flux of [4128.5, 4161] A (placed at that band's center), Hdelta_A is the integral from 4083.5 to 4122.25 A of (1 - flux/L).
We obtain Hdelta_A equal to -1.9 A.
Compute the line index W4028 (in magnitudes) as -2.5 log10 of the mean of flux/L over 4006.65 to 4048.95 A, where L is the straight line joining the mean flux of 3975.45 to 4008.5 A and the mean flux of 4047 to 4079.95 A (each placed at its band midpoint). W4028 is 0.03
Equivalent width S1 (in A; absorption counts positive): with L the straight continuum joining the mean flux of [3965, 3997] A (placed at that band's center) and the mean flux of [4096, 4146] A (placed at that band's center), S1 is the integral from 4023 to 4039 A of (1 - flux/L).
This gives 1.0 A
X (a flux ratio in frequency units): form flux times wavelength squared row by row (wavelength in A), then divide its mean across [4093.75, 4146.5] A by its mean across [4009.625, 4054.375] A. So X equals 1.1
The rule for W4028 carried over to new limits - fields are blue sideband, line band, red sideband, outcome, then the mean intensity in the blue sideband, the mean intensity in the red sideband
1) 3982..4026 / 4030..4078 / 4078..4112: 0.04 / 22.6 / 22.6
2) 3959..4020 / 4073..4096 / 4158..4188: -0.03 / 23.2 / 20.7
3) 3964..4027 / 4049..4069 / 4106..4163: 0.03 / 22.9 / 21.5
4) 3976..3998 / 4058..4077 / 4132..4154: 0.00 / 23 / 21.1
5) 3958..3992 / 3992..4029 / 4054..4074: 0.03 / 23.7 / 21.8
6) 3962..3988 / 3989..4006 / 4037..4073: 0.02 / 23.7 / 21.7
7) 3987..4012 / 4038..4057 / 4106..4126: 0.05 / 22.9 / 22.2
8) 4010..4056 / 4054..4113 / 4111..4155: -0.04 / 21.7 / 21.5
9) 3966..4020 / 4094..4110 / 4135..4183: -0.05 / 23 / 20.9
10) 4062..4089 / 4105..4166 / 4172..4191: -0.01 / 22.1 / 20.5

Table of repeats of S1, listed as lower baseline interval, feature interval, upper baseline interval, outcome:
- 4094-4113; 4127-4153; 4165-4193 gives 0.62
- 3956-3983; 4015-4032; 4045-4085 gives 0.66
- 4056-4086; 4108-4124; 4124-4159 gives -0.51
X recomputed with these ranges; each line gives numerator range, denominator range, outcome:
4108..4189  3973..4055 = 1.01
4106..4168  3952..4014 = 0.99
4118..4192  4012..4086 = 1.01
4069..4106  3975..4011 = 1.02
